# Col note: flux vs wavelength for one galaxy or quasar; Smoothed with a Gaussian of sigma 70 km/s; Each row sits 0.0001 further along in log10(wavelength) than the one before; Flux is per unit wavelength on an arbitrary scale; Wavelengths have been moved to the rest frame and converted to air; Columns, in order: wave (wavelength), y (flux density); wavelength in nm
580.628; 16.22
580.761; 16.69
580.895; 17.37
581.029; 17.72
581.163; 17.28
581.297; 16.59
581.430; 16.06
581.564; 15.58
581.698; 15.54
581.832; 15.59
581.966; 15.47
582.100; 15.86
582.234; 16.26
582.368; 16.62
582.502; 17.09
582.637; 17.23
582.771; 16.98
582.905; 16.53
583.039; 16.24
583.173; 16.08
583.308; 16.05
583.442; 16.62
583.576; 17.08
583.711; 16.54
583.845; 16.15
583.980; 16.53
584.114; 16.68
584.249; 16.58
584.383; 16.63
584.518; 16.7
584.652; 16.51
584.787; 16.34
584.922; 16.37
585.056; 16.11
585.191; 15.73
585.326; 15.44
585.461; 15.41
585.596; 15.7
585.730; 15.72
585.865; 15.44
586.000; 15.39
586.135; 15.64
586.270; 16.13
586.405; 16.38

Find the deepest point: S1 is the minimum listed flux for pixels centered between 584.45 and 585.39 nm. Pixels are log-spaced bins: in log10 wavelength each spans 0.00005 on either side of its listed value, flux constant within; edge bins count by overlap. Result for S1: 15.44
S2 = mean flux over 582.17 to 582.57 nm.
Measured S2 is 16.6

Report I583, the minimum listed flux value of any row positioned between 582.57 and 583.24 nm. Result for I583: 16.08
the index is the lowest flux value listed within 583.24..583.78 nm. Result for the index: 16.05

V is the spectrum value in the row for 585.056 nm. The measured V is 16.11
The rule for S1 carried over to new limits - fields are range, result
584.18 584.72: 16.51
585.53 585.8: 15.7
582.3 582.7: 16.62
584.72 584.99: 16.34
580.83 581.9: 15.54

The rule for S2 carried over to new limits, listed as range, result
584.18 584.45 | 16.6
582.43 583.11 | 16.8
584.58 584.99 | 16.4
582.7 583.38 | 16.4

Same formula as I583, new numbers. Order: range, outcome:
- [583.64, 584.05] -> 16.15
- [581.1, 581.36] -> 16.59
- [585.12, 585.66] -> 15.41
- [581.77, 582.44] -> 15.47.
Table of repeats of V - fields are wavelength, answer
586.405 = 16.38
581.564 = 15.58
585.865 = 15.44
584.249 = 16.58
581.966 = 15.47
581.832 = 15.59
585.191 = 15.73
